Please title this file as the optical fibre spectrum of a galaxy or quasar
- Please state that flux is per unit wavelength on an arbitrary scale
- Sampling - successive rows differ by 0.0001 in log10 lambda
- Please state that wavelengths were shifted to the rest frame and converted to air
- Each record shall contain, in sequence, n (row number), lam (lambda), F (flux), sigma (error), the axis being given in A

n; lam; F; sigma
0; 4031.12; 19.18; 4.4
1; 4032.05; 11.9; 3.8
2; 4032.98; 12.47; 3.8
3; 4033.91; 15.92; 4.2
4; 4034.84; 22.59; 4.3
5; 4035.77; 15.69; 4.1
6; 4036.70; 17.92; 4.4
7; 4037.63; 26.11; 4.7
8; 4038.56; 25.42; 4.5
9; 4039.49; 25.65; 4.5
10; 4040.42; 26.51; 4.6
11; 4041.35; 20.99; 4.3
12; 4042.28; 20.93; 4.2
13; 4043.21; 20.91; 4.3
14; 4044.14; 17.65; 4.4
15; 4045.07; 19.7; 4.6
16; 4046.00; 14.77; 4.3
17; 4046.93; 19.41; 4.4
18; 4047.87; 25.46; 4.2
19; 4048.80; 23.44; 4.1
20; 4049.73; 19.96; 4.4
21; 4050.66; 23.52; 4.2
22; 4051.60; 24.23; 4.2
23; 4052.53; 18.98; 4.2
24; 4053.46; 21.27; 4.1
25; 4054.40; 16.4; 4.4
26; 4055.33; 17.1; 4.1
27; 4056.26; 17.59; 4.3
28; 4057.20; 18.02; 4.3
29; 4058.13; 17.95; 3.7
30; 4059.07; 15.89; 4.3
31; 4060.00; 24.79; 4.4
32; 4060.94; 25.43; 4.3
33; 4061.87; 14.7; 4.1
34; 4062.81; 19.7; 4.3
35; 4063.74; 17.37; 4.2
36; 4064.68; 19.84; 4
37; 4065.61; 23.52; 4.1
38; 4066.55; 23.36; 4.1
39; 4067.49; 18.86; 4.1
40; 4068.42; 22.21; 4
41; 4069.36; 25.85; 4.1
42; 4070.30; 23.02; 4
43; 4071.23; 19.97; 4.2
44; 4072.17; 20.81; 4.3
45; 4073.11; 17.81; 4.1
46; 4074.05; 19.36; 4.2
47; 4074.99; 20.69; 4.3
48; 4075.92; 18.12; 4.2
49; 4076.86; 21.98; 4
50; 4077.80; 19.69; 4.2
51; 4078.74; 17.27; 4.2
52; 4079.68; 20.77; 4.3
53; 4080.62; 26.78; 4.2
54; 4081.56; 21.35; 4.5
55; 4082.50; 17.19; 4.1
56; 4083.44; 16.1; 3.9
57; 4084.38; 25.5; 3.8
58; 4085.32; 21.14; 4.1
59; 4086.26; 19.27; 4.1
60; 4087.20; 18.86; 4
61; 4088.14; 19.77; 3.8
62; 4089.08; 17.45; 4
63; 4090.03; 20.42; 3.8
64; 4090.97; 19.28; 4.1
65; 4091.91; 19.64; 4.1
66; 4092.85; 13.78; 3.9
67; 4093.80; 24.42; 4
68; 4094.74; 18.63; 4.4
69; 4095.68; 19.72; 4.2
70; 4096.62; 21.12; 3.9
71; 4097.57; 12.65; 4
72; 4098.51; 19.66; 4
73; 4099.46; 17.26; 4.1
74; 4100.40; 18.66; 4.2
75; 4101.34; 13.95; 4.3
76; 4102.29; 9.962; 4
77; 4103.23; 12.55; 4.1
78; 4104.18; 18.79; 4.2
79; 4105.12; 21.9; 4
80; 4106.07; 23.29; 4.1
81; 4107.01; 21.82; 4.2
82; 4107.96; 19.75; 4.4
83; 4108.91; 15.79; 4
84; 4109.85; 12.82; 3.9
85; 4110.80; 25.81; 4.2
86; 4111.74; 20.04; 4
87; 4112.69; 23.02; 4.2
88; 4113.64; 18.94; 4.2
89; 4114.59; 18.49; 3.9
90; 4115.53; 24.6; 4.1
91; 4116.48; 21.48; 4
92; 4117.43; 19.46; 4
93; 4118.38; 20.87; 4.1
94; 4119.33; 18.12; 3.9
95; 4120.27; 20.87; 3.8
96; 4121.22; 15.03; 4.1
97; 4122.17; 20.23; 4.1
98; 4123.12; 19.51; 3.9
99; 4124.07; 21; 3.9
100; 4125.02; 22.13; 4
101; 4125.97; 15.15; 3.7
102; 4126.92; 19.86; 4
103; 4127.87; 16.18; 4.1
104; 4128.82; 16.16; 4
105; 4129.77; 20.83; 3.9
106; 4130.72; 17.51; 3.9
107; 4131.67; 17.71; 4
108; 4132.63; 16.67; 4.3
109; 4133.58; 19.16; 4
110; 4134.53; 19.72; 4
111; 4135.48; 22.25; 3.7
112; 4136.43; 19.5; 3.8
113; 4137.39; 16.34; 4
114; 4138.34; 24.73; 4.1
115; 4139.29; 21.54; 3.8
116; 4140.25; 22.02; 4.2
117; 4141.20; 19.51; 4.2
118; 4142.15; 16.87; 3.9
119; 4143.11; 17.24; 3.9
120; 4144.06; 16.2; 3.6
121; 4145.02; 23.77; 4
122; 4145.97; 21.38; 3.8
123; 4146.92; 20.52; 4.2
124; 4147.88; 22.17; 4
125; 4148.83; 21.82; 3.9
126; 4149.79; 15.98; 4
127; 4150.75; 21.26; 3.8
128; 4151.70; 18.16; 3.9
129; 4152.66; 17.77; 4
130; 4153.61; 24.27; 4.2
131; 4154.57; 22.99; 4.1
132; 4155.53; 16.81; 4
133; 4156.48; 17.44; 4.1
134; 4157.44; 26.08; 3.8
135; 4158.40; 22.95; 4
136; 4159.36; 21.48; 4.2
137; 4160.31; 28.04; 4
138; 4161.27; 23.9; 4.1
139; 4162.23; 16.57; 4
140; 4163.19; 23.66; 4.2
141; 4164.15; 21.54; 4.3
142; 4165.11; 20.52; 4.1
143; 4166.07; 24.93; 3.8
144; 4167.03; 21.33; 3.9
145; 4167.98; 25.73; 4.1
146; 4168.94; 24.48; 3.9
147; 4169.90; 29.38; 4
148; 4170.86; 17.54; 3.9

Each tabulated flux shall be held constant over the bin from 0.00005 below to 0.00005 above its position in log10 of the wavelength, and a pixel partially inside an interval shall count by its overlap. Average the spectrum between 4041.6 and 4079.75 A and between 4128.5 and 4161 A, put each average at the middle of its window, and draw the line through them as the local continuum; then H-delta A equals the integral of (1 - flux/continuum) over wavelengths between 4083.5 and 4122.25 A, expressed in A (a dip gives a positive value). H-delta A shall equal 2.2 A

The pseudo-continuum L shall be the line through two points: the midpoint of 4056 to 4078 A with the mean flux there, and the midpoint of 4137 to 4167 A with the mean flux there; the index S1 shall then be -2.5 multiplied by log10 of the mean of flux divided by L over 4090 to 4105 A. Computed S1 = 0.17 mag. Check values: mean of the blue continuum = 20.3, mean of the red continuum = 20.9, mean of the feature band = 17.6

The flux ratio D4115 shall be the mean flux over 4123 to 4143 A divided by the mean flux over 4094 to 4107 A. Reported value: 1.1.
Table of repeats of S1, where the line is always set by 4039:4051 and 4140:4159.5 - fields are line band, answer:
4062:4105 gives 0.09 mag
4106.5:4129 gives 0.06 mag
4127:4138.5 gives 0.09 mag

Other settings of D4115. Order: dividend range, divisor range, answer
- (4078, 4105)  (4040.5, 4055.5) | 0.91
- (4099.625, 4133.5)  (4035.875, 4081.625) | 0.91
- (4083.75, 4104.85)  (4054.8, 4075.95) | 0.91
